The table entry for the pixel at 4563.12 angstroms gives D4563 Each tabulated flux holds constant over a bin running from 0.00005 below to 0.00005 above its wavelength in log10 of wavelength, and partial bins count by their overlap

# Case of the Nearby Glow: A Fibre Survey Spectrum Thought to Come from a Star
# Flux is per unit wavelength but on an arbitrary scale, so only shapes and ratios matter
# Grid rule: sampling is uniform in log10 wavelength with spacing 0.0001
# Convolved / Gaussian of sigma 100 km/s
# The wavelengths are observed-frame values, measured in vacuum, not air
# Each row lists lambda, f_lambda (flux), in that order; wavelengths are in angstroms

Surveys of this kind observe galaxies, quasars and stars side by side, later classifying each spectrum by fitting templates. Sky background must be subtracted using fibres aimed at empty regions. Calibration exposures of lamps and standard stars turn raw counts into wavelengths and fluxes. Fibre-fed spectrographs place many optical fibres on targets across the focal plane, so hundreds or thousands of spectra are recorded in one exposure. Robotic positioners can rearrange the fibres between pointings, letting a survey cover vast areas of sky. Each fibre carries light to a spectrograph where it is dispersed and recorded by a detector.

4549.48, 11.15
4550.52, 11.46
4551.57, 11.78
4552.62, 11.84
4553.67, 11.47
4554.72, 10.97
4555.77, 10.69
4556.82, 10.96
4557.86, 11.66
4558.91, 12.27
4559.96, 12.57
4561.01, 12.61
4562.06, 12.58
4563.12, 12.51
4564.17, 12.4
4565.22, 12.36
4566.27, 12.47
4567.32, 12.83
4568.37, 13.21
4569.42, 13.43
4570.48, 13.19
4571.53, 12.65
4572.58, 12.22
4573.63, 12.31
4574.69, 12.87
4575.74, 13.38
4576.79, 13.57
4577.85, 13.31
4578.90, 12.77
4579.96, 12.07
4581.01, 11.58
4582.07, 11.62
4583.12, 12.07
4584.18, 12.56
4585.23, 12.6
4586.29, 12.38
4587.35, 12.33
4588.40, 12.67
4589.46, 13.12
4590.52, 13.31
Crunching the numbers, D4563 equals 12.51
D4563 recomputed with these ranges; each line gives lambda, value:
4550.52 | 11.46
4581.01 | 11.58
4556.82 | 10.96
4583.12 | 12.07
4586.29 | 12.38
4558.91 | 12.27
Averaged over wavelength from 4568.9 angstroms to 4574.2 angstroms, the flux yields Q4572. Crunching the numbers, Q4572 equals 12.7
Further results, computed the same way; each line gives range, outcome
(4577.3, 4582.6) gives 12.3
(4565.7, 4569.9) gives 13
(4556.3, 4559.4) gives 11.7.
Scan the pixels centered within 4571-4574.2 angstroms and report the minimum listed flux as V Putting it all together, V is 12.22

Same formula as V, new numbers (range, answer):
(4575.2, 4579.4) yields 12.77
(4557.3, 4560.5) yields 11.66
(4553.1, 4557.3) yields 10.69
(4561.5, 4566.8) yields 12.36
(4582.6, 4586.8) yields 12.07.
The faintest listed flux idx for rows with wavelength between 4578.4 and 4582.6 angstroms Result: 11.58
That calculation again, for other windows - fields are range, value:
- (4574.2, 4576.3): 12.87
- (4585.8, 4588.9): 12.33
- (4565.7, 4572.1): 12.47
